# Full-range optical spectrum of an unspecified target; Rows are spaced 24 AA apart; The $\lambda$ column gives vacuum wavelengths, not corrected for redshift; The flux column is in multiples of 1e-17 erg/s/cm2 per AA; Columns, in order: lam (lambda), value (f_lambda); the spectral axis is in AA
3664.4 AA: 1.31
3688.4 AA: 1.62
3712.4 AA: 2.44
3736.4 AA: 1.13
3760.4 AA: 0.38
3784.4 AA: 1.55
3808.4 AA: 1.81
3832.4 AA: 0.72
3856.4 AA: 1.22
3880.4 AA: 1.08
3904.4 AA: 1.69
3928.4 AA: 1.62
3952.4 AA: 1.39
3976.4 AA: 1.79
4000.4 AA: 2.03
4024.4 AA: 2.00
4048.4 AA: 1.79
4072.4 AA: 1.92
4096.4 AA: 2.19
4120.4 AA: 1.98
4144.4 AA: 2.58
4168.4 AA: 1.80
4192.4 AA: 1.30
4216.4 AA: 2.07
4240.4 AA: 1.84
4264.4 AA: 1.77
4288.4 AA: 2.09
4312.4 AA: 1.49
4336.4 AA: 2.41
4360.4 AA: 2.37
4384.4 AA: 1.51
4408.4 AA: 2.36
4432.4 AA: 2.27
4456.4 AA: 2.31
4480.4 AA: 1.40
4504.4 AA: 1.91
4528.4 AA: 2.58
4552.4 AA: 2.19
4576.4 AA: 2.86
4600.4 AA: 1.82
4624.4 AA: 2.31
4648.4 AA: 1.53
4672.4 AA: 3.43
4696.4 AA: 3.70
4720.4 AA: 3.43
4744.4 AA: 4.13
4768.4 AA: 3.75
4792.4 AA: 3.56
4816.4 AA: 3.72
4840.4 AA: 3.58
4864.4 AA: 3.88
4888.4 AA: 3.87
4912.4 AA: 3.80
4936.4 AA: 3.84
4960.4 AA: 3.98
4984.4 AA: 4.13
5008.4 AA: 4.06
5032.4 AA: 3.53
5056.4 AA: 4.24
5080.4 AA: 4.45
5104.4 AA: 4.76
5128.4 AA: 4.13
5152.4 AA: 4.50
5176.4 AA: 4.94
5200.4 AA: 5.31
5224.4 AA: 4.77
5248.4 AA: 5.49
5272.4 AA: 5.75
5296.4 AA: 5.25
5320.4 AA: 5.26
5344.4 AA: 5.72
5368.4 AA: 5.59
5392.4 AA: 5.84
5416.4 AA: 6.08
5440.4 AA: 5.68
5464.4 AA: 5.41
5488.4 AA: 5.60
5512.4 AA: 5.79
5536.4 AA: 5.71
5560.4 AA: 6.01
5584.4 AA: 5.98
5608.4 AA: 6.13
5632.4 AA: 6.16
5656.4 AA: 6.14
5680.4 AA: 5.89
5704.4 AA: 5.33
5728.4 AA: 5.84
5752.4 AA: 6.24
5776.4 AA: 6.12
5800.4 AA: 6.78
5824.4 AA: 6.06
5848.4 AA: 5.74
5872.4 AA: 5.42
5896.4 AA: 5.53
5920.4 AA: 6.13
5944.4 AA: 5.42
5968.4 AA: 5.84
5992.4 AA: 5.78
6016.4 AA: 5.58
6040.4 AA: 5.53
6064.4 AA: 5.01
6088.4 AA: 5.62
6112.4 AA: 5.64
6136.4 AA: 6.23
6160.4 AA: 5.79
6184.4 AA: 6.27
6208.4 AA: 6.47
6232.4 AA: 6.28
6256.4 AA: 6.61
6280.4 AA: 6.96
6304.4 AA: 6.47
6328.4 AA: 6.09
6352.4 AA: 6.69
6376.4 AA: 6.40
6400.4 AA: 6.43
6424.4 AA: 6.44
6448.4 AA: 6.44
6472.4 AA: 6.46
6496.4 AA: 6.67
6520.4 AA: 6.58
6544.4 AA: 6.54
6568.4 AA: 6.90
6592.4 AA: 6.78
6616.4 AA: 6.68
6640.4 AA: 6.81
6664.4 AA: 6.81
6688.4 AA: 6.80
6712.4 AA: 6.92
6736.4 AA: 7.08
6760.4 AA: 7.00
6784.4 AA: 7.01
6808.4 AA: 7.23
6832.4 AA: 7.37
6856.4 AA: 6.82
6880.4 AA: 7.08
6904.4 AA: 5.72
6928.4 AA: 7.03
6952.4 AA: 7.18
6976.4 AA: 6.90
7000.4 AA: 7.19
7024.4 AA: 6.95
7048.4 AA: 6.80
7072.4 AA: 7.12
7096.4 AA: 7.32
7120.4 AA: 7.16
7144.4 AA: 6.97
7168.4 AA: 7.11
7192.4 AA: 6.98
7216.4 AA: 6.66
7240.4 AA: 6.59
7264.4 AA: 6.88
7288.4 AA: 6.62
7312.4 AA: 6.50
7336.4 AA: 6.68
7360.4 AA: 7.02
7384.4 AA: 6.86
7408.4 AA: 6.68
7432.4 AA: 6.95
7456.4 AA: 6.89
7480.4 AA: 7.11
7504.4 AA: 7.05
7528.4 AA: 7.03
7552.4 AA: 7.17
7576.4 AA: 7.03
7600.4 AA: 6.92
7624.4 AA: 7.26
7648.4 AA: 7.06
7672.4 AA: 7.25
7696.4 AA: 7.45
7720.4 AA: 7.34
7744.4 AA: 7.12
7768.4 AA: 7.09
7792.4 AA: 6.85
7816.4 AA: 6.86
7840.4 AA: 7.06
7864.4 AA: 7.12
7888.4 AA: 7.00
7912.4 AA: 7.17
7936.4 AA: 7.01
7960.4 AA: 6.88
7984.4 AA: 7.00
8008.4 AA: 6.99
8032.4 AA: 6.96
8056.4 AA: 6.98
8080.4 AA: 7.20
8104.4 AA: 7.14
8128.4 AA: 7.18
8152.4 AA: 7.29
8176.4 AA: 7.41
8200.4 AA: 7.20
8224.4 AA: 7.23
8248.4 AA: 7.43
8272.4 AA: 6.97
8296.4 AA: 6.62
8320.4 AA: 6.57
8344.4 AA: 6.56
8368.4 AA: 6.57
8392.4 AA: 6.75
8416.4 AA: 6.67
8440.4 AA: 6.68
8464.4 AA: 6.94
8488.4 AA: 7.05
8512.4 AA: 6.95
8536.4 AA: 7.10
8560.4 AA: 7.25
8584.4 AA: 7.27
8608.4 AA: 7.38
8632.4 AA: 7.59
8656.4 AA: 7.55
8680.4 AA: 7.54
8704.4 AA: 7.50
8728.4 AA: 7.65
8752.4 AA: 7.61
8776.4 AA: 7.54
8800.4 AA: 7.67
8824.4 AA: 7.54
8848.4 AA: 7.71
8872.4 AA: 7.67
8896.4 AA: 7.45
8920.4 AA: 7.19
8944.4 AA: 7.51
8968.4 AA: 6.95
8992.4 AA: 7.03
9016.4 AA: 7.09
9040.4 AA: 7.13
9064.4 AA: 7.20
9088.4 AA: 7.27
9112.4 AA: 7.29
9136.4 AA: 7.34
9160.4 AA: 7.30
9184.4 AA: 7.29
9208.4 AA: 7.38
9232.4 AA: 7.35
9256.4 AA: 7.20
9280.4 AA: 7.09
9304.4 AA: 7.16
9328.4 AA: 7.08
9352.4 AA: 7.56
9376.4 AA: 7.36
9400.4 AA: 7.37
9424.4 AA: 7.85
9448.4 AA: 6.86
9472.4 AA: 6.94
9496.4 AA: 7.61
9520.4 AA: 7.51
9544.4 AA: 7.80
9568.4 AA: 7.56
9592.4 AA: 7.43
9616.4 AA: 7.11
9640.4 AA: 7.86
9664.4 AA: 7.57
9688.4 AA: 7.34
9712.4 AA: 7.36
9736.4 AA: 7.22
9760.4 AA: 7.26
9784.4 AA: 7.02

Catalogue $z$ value 0.17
